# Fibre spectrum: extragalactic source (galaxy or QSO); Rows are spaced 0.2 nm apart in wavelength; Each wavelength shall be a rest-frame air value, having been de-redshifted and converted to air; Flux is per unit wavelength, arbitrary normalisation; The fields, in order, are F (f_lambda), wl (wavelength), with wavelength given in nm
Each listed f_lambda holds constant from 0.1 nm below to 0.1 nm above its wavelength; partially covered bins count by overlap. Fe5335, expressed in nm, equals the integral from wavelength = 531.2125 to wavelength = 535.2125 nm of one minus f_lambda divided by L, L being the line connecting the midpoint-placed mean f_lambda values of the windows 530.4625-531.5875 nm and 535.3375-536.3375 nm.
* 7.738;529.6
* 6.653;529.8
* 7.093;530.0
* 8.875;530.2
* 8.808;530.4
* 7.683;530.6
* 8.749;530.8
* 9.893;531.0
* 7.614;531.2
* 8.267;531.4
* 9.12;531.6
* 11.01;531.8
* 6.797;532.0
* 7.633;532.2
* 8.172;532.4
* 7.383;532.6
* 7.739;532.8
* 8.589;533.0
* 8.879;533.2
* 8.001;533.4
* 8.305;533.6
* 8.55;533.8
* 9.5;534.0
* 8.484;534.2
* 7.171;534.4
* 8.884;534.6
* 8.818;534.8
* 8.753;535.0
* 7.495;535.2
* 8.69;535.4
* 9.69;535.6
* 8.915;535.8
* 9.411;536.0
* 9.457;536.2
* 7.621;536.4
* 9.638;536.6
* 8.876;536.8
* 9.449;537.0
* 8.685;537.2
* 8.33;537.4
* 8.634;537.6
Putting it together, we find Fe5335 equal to 0.20 nm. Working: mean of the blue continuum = 8.51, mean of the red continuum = 9.19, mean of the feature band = 8.38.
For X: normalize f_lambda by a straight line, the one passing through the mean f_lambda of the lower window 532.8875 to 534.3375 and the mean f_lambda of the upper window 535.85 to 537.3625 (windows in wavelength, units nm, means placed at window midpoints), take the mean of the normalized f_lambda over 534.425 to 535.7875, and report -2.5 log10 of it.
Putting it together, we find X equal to 0.02 mag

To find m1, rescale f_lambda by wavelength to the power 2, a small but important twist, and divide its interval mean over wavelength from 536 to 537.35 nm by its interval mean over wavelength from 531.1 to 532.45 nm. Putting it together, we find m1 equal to 1.09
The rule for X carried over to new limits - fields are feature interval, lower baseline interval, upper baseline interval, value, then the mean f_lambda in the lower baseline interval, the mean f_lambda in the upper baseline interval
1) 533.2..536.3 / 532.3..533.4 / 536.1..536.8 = -0.018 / 8.14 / 8.9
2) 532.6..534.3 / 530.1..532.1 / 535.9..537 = 0.050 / 8.68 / 9.04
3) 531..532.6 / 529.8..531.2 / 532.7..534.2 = -0.001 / 8.32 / 8.51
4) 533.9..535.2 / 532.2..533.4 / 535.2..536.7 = 0.007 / 8.1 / 8.96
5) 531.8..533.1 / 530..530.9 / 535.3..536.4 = 0.087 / 8.37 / 9.09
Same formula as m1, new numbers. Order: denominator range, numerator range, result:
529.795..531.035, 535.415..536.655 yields 1.12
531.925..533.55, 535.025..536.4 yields 1.13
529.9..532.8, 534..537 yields 1.07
